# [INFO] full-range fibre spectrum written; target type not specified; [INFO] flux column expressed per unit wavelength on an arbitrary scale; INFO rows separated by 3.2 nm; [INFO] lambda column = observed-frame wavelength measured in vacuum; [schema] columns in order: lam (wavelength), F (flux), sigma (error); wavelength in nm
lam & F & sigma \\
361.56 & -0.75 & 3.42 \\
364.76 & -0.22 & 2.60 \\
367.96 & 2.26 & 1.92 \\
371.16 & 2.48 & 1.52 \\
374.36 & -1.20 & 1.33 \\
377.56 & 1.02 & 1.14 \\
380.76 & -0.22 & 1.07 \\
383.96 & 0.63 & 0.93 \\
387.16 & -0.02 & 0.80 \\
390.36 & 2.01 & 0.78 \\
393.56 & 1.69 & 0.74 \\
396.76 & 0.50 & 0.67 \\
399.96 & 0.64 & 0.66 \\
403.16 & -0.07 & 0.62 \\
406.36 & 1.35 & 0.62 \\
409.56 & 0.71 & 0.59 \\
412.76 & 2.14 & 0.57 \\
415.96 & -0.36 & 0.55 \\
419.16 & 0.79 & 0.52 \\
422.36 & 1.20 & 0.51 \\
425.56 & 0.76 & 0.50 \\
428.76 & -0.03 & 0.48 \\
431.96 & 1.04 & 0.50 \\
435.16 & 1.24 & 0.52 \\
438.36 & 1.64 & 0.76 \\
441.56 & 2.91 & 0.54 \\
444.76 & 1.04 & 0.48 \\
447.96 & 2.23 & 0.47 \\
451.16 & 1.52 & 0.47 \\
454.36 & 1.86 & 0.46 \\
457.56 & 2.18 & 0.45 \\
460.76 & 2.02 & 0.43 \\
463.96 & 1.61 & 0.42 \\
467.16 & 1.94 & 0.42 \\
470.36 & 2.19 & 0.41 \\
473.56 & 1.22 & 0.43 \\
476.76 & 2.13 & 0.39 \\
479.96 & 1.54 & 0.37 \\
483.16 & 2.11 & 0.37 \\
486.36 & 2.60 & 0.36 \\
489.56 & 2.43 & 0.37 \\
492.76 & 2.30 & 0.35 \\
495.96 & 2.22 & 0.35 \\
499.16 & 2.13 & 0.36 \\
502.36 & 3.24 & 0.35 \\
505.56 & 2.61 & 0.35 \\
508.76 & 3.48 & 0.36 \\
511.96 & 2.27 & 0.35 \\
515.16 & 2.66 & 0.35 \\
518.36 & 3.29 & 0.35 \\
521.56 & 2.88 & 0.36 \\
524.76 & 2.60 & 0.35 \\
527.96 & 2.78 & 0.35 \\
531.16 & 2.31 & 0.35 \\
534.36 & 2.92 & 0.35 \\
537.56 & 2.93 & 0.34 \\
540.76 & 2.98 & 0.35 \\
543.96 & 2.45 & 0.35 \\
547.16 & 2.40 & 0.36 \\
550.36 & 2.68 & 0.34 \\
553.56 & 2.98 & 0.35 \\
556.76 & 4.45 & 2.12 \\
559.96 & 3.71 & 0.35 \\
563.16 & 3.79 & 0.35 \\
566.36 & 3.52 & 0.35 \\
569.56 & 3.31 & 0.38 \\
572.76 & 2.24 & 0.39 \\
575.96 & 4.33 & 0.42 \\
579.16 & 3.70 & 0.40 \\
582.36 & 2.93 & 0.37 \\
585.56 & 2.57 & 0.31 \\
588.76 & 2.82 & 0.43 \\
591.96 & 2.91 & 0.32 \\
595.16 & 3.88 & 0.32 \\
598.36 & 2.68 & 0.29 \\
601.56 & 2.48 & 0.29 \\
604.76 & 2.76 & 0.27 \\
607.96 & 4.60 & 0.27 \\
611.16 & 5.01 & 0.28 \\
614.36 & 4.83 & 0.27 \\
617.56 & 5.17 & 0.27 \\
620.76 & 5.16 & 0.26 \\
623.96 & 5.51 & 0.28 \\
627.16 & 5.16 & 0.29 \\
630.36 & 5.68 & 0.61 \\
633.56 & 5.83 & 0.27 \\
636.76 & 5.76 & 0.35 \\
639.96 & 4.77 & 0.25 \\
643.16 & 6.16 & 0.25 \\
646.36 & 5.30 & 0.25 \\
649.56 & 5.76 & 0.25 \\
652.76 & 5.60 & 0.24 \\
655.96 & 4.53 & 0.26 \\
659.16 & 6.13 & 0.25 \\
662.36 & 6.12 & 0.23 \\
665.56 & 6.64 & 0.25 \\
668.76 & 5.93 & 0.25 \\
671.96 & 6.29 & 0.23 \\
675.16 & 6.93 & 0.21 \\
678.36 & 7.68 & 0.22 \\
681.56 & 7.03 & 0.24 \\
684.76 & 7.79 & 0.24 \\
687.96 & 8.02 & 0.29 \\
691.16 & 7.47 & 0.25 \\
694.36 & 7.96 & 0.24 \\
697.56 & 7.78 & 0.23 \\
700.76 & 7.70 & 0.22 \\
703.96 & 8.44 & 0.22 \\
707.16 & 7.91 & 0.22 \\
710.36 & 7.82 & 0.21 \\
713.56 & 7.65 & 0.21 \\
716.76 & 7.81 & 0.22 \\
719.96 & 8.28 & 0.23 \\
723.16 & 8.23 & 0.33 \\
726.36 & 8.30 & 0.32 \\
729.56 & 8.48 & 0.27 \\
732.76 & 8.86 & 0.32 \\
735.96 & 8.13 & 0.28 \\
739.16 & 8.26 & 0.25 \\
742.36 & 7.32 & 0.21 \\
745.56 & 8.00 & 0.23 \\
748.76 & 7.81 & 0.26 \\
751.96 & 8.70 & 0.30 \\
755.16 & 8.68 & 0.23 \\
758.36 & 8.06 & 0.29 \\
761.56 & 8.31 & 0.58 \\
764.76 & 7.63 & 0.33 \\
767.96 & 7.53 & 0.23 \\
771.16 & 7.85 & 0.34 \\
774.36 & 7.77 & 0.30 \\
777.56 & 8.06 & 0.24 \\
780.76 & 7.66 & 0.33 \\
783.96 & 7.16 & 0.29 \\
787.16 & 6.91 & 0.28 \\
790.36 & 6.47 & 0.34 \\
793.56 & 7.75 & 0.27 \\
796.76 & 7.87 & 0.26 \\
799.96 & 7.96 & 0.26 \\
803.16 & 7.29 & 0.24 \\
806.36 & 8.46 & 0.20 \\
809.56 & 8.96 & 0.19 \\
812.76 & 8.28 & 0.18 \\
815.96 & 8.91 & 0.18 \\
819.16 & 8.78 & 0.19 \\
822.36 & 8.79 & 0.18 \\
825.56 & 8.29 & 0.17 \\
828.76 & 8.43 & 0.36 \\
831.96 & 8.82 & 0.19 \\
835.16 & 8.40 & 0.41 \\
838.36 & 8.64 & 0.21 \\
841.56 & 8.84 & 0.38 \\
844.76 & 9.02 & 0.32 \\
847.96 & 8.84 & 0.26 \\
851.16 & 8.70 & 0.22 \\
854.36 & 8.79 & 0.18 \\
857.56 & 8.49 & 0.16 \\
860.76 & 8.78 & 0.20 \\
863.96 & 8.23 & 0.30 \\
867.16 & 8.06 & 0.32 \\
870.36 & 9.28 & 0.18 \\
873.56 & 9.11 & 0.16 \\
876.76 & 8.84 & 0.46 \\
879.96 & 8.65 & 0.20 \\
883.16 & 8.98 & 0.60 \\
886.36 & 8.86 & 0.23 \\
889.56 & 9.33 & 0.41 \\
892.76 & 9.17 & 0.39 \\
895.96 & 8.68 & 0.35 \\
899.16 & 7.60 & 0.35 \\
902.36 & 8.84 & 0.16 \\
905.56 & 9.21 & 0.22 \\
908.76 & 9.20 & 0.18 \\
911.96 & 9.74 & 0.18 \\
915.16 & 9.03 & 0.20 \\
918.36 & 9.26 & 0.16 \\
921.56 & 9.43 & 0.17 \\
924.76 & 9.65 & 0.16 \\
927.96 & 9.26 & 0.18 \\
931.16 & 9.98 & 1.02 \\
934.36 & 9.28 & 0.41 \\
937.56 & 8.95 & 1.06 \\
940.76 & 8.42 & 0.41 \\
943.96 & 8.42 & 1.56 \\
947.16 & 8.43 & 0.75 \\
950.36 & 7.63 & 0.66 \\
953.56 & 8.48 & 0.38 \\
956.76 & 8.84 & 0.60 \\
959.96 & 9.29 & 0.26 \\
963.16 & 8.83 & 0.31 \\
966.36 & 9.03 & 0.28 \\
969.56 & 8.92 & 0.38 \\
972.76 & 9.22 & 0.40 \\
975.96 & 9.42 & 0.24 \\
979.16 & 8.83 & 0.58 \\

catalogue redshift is 0.525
